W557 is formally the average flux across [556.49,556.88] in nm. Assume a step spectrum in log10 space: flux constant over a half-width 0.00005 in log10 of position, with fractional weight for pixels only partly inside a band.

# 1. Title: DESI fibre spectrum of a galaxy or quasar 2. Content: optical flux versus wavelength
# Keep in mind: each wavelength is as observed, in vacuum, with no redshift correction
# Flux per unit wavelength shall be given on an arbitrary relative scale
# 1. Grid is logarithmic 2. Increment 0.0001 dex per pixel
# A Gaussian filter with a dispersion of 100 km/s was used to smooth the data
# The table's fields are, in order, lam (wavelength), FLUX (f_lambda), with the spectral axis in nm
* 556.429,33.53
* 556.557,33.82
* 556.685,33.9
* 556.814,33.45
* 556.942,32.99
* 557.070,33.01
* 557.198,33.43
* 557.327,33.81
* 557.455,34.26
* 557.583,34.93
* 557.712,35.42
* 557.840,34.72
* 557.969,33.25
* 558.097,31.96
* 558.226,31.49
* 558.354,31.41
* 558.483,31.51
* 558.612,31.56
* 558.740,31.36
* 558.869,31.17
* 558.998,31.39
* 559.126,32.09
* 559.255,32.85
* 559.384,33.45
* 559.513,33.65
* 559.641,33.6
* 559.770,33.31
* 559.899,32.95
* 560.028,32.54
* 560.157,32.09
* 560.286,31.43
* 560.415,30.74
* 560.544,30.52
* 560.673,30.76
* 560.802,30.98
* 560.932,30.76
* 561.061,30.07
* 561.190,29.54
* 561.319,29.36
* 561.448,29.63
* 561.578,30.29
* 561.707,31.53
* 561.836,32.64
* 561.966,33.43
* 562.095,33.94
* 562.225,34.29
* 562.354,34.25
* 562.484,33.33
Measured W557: 33.7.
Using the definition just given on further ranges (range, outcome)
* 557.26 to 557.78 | 34.6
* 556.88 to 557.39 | 33.3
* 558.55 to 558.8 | 31.5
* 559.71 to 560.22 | 32.7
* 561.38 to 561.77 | 30.5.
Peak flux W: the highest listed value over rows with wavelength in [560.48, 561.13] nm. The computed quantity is 30.98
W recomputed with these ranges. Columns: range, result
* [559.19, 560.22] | 33.65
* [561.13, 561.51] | 29.63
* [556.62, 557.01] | 33.9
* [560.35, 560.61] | 30.74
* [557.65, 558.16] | 35.42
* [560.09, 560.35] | 32.09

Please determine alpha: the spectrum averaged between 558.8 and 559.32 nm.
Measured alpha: 31.9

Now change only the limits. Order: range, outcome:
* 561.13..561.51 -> 29.5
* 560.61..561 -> 30.8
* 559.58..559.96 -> 33.3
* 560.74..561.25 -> 30.3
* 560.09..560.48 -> 31.4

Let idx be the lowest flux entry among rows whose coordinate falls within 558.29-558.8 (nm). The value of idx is 31.36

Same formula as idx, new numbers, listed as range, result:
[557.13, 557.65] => 33.43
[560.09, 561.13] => 30.07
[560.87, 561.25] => 29.54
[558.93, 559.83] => 31.39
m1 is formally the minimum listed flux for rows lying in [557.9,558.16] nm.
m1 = 31.96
